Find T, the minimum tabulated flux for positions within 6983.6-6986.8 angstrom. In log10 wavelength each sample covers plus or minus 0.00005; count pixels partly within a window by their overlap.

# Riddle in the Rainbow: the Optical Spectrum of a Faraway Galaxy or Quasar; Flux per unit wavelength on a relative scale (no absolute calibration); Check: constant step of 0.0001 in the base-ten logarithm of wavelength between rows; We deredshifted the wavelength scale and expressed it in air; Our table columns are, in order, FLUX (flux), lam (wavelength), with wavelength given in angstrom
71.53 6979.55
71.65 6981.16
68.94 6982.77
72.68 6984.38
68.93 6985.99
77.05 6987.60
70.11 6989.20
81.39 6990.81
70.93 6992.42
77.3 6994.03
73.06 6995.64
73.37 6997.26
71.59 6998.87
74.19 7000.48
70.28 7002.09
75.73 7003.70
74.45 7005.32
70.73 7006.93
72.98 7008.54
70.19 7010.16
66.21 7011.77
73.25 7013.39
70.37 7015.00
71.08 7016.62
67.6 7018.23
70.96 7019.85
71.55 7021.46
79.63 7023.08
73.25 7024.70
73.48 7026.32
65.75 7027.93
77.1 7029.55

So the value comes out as 68.93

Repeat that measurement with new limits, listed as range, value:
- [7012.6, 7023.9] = 67.6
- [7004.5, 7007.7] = 70.73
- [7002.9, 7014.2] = 66.21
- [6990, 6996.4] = 70.93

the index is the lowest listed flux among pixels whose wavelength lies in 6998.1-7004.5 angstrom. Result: 70.28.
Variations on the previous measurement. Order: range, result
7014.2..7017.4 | 70.37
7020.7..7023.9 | 71.55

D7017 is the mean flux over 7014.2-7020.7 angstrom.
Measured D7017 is 70.1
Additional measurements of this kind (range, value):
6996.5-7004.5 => 73.1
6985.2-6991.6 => 74.5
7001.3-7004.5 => 73.1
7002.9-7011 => 72.8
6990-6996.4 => 75.7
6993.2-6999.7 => 73.8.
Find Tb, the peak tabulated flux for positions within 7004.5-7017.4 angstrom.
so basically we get 74.45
